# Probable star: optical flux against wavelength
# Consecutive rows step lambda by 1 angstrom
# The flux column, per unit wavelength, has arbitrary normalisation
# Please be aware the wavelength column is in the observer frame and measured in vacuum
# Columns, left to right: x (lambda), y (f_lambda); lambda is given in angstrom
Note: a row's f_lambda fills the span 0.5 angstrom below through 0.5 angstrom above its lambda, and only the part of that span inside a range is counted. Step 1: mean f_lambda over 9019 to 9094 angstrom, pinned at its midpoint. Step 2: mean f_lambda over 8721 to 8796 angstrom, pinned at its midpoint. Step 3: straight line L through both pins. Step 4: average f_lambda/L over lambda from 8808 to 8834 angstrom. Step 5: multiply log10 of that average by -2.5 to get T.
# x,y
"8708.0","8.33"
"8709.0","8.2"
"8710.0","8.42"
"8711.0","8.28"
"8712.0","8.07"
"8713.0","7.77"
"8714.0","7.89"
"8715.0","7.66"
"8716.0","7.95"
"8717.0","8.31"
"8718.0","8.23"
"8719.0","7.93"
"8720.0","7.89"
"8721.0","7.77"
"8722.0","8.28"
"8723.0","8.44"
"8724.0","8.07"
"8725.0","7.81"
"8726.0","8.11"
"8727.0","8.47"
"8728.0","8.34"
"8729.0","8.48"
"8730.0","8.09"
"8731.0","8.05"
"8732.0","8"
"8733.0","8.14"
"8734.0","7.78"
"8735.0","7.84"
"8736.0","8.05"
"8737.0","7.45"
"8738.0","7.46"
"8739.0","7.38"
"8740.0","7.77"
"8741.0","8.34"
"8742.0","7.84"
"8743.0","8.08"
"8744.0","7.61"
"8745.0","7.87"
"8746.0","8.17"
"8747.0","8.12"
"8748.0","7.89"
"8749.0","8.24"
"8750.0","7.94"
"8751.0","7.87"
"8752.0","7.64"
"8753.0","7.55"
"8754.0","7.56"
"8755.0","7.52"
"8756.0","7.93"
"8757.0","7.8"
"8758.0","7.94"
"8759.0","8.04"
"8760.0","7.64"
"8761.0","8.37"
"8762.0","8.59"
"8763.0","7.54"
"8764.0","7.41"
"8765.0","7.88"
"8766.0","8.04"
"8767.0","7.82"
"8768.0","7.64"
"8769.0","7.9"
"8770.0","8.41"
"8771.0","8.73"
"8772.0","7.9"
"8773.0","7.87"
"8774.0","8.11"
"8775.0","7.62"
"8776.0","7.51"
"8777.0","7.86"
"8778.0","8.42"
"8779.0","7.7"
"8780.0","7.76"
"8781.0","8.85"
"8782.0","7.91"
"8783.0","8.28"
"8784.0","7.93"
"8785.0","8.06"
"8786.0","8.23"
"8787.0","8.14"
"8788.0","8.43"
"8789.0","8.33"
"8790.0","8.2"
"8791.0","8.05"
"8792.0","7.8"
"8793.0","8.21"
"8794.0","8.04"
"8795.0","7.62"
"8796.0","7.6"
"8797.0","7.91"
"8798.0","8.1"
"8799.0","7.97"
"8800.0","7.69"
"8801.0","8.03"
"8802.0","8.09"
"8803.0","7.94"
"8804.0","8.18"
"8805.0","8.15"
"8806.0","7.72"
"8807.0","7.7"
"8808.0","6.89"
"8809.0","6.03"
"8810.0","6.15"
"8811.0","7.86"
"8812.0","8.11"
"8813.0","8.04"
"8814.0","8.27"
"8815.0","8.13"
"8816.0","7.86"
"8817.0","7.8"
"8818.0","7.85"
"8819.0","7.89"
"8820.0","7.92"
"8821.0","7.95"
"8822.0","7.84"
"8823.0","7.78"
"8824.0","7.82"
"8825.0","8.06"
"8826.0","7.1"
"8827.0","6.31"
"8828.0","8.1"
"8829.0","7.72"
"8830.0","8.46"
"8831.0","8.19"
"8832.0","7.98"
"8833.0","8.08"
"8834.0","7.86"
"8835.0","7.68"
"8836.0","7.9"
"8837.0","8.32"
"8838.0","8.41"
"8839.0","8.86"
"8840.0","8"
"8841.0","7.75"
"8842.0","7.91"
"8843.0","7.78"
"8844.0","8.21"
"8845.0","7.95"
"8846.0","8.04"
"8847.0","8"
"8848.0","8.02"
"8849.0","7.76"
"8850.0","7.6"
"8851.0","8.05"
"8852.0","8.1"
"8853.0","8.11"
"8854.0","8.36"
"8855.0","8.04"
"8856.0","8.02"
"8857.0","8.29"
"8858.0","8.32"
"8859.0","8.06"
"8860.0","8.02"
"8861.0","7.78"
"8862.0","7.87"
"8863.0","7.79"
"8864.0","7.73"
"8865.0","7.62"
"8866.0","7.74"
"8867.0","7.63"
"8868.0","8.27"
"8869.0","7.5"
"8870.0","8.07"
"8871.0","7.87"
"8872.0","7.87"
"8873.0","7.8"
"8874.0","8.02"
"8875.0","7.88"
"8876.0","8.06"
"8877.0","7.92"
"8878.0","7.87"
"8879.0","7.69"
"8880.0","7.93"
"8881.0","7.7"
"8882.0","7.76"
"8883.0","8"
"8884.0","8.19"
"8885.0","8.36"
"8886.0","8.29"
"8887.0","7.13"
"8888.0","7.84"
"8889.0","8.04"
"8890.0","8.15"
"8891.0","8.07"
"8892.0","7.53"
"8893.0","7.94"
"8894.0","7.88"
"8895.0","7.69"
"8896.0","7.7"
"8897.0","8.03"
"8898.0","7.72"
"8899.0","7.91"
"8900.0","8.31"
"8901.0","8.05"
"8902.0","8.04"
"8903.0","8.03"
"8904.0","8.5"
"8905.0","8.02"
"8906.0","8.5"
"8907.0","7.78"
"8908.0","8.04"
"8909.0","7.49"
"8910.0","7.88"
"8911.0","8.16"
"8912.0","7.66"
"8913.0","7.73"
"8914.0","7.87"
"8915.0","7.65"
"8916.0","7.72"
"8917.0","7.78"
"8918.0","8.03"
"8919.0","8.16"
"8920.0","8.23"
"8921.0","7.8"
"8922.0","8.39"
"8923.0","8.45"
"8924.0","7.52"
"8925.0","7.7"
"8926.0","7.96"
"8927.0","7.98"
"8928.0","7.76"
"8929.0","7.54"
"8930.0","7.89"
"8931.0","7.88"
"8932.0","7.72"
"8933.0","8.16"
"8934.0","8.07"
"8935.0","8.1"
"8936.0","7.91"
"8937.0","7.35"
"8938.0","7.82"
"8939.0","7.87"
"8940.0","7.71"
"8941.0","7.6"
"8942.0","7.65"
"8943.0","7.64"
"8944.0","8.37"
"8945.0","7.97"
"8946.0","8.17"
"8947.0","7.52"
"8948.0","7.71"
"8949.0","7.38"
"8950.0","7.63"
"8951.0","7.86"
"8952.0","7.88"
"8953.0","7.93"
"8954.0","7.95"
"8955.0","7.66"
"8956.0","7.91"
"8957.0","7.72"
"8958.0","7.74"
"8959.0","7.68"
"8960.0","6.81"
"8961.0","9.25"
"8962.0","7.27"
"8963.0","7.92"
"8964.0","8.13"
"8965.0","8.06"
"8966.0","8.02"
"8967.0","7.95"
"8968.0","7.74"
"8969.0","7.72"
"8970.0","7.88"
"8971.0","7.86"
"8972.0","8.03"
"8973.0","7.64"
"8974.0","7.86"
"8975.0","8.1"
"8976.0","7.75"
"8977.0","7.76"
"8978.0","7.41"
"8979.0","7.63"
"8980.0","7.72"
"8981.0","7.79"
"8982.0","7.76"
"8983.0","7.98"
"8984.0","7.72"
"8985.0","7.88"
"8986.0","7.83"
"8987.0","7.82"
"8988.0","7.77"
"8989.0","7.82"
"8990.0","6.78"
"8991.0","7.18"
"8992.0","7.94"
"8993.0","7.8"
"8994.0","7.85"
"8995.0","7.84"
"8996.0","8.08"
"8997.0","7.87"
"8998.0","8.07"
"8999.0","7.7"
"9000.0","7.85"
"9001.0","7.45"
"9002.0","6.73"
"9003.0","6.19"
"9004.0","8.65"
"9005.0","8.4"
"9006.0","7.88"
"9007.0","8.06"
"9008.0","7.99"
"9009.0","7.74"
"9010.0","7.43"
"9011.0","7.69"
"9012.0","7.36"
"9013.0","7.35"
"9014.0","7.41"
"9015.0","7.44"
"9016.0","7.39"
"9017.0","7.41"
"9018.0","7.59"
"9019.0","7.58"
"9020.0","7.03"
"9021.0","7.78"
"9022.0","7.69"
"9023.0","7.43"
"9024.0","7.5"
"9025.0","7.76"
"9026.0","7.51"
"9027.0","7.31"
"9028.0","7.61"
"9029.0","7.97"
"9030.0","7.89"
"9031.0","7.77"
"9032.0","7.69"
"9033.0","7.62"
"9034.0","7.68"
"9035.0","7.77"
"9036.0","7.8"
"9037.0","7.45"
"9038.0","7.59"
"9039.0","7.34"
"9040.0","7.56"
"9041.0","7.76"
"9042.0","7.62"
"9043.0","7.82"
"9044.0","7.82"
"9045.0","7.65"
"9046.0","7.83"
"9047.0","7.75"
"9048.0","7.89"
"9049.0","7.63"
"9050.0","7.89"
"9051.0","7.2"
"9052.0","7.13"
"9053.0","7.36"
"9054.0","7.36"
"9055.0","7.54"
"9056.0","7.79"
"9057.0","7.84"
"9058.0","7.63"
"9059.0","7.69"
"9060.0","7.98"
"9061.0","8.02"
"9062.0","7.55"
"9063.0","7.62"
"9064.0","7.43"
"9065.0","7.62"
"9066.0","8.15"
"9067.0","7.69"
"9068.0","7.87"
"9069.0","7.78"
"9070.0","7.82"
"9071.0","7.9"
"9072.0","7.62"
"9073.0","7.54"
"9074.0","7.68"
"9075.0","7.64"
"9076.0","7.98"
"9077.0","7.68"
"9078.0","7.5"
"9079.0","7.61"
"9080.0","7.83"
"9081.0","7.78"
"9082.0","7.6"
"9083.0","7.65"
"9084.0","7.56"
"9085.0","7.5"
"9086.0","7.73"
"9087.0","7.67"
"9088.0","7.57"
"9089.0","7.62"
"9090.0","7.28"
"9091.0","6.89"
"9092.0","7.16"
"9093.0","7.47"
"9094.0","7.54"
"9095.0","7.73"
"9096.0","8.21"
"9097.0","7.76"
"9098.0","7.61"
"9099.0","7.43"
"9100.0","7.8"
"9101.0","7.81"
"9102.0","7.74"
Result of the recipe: 0.03 mag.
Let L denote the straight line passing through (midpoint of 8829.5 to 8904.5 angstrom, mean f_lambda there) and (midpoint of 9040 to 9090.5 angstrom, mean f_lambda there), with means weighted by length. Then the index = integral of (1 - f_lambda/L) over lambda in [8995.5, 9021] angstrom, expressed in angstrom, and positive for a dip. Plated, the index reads 0.5 angstrom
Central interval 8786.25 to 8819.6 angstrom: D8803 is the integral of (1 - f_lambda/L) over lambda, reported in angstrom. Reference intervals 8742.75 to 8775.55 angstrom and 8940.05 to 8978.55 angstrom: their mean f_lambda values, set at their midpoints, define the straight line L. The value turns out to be 0.2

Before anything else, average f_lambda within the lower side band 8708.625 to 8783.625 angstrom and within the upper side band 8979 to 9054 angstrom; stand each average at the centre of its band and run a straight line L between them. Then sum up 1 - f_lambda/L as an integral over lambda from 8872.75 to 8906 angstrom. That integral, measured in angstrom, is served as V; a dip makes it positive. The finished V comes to -0.6 angstrom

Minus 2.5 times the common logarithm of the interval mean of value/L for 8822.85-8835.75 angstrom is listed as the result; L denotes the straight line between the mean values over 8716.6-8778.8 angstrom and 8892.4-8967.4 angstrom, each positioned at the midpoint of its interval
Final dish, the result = 0.02 mag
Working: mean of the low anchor 7.96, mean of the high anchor 7.89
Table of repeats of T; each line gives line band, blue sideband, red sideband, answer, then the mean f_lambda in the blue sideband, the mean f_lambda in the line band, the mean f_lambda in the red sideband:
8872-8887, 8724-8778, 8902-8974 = -0.01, 7.93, 7.93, 7.88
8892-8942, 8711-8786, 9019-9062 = -0.02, 7.97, 7.91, 7.64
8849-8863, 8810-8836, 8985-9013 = -0.03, 7.83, 8.03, 7.69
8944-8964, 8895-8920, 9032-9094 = 0.01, 7.95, 7.81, 7.64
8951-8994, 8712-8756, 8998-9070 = -0.01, 7.95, 7.79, 7.64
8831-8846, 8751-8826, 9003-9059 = -0.03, 7.89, 8.05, 7.64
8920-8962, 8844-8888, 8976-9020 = -0.01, 7.93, 7.84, 7.66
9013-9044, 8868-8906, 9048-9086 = 0.02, 7.94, 7.59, 7.67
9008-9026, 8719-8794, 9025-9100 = 0.03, 7.98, 7.52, 7.65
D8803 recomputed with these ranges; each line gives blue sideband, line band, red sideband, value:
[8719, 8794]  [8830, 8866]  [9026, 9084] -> -0.6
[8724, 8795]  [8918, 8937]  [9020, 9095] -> -0.4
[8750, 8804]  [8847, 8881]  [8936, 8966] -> -0.2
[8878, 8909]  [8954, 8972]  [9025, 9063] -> -0.1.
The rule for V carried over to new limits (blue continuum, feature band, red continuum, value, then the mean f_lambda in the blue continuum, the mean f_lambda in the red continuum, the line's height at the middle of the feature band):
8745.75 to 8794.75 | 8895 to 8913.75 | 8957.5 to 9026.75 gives -0.4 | 7.98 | 7.7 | 7.82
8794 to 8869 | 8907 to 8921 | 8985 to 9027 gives -0.2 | 7.87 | 7.62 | 7.76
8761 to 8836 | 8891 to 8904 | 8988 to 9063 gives -0.3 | 7.89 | 7.64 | 7.78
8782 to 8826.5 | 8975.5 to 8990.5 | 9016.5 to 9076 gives 0.0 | 7.86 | 7.65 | 7.71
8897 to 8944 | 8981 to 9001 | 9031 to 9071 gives 0.1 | 7.91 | 7.68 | 7.79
